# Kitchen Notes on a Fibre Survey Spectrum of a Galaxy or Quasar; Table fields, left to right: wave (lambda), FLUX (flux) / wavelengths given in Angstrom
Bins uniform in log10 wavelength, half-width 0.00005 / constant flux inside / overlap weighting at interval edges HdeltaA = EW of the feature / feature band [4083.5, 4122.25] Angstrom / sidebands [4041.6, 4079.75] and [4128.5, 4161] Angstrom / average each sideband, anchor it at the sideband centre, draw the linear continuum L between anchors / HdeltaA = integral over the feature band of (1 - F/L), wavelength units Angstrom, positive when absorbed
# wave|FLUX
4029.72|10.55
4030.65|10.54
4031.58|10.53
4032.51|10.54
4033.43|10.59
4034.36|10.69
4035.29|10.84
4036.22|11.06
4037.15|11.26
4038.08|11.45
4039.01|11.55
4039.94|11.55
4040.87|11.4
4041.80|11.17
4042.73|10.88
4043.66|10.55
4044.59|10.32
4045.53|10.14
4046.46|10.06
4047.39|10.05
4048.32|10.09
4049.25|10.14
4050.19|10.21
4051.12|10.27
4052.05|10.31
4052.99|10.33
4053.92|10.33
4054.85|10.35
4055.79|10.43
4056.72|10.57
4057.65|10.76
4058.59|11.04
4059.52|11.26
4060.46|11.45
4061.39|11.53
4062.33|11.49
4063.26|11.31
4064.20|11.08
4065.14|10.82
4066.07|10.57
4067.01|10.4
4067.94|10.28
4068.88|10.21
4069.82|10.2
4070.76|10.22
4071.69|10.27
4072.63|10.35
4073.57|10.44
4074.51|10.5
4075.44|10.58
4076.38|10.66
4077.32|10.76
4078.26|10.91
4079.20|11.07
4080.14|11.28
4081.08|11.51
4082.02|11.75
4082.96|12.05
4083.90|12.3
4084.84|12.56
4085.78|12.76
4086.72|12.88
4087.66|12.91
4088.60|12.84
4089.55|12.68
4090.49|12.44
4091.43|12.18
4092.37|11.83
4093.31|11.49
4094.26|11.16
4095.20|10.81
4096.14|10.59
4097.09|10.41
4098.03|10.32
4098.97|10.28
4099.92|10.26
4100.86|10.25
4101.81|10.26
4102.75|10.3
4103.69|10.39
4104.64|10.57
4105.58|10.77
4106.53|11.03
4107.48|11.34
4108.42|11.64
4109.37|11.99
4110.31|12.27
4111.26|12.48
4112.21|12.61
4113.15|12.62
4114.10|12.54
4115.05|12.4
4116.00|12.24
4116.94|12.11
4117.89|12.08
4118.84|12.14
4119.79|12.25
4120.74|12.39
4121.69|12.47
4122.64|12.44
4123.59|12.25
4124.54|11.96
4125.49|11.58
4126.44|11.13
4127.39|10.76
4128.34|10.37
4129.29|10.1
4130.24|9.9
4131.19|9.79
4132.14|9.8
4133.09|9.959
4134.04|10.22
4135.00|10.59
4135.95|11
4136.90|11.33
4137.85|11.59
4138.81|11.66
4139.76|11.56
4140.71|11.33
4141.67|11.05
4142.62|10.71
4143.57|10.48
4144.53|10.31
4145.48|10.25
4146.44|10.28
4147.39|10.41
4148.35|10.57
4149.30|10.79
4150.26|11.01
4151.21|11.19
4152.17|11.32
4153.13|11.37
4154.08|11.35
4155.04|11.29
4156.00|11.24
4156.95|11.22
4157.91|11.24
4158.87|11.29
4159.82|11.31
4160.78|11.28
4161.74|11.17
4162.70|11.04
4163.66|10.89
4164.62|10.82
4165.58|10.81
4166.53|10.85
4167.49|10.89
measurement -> -3.6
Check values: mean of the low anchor 10.6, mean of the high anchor 10.8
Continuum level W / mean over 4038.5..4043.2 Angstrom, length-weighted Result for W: 11.3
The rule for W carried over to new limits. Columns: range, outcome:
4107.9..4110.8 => 12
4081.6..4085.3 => 12.2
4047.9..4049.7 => 10.1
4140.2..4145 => 10.8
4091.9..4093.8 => 11.6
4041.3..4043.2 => 11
